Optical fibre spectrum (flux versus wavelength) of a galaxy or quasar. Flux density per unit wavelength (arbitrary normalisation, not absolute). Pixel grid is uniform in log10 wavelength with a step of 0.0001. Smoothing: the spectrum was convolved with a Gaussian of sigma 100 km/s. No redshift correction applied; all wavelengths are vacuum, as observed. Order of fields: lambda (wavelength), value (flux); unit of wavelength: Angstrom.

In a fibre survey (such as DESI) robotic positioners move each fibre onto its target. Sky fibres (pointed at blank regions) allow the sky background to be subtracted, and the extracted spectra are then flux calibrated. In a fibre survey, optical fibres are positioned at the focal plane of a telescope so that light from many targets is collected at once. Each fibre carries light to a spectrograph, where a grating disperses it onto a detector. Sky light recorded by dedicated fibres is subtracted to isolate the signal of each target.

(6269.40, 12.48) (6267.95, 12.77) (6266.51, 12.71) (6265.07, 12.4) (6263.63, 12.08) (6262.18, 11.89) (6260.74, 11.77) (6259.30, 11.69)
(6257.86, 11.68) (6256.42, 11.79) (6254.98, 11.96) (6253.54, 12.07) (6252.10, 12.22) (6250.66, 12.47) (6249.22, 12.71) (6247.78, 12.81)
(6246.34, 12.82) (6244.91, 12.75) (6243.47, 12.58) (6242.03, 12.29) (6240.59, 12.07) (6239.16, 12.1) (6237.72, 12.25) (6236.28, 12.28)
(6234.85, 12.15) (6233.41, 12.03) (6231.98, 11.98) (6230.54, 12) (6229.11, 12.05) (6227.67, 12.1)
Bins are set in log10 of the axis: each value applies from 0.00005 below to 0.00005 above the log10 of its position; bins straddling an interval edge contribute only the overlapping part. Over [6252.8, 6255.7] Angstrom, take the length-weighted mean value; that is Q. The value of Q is 12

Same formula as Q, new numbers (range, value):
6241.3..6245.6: 12.5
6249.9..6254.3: 12.3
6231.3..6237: 12.1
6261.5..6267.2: 12.3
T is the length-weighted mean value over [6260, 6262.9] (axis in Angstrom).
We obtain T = 11.8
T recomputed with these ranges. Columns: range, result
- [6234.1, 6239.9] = 12.2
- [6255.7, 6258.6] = 11.7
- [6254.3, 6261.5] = 11.8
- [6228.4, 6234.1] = 12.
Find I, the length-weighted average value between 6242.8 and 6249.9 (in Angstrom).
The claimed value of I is 12.7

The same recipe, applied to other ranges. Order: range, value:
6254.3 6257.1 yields 11.9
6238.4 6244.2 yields 12.3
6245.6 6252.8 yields 12.6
